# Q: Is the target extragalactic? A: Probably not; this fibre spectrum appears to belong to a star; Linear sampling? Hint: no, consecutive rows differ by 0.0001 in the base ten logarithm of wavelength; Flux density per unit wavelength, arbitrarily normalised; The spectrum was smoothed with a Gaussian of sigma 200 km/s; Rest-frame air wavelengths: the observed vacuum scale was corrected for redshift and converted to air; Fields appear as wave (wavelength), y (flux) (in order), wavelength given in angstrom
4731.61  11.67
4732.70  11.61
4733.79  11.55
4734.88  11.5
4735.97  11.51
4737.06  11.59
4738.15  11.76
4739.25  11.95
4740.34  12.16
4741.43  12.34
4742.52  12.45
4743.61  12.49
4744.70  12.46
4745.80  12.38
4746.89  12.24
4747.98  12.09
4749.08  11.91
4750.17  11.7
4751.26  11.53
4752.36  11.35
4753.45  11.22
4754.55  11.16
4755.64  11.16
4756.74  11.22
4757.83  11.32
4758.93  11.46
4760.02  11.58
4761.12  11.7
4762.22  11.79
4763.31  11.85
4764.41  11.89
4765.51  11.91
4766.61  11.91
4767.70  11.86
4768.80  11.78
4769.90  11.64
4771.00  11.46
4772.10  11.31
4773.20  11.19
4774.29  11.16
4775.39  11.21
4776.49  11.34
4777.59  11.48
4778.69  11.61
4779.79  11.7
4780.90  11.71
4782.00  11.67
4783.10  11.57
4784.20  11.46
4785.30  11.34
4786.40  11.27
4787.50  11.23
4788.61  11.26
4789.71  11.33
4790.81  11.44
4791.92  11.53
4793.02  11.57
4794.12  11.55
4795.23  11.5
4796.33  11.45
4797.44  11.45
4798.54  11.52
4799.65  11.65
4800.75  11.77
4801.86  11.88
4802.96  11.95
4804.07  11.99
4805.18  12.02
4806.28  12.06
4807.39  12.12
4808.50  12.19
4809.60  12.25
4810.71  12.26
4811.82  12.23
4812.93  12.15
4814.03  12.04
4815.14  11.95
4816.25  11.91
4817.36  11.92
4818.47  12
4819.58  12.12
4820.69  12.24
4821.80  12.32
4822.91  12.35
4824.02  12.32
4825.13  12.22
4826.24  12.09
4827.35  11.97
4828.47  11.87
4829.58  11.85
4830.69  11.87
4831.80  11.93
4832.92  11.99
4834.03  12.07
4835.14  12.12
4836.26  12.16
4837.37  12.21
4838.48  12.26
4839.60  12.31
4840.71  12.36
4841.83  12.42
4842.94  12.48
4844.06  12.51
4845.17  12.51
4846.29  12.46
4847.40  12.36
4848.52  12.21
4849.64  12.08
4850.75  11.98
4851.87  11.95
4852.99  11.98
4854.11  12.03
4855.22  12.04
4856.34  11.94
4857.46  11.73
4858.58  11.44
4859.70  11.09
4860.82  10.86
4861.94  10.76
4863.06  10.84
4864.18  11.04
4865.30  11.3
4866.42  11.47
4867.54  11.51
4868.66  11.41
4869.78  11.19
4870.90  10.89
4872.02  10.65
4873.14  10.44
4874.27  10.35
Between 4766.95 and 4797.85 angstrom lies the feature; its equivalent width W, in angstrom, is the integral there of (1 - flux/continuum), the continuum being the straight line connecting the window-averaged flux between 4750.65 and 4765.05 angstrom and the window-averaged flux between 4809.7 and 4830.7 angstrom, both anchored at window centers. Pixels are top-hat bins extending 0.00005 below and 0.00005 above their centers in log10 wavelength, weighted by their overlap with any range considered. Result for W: 0.7 angstrom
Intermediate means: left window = 11.5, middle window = 11.5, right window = 12.1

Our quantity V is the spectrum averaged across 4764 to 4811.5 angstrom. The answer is 11.6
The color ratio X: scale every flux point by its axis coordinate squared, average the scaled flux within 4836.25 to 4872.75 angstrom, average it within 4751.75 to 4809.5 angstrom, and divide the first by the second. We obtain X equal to 1.0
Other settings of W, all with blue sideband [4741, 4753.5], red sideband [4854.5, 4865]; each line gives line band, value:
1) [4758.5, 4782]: 0.59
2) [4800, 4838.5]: -1.64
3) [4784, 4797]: 0.39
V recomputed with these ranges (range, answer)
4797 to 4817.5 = 12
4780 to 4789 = 11.4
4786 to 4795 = 11.4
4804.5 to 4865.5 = 12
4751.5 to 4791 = 11.5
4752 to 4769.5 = 11.6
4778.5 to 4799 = 11.5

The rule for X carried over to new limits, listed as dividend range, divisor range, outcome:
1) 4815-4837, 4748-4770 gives 1.07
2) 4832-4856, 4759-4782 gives 1.08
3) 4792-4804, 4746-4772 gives 1.02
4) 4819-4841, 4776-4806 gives 1.07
